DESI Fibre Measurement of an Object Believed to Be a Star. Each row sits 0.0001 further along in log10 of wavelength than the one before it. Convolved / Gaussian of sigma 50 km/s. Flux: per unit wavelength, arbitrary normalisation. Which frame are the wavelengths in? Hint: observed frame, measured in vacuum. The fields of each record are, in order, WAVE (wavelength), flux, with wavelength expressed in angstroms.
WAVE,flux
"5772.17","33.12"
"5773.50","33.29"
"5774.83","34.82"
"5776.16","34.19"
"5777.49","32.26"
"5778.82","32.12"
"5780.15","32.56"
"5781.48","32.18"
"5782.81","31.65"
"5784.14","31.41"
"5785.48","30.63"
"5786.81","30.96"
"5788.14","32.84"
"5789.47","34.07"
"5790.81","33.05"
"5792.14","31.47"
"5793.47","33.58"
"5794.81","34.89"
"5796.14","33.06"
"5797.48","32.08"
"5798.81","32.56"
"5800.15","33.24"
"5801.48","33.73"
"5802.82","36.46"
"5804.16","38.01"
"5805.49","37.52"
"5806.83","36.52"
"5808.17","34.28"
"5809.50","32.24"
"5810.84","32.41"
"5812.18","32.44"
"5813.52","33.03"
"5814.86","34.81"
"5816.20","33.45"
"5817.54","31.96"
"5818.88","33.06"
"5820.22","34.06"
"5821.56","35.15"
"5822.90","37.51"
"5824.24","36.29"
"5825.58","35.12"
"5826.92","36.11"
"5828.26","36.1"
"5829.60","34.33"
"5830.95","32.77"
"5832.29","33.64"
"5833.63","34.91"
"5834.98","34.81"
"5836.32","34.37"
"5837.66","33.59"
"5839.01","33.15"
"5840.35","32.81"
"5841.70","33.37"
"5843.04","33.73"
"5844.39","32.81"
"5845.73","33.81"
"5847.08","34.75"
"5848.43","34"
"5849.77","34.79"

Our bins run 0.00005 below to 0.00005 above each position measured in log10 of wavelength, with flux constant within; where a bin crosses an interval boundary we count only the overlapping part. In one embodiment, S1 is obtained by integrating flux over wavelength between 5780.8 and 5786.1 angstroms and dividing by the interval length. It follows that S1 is 31.5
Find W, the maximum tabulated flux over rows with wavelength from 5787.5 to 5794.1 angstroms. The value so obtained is 34.07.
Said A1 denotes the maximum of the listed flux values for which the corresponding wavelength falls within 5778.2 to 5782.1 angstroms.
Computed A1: 32.56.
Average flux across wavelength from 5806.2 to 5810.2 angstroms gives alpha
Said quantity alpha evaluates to 34.3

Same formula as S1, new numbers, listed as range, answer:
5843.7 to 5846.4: 33.3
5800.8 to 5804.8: 36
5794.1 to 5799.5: 33.1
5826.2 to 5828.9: 36.1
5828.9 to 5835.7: 34.1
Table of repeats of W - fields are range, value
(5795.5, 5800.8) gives 33.24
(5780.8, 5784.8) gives 32.18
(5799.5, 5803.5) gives 36.46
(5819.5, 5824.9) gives 37.51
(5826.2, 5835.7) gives 36.11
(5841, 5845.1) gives 33.73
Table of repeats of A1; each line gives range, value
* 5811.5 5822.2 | 35.15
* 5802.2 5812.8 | 38.01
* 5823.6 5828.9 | 36.29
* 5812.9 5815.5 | 34.81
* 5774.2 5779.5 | 34.82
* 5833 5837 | 34.91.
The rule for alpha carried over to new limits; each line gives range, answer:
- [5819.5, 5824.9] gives 35.7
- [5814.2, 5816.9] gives 34.1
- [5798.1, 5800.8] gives 32.9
